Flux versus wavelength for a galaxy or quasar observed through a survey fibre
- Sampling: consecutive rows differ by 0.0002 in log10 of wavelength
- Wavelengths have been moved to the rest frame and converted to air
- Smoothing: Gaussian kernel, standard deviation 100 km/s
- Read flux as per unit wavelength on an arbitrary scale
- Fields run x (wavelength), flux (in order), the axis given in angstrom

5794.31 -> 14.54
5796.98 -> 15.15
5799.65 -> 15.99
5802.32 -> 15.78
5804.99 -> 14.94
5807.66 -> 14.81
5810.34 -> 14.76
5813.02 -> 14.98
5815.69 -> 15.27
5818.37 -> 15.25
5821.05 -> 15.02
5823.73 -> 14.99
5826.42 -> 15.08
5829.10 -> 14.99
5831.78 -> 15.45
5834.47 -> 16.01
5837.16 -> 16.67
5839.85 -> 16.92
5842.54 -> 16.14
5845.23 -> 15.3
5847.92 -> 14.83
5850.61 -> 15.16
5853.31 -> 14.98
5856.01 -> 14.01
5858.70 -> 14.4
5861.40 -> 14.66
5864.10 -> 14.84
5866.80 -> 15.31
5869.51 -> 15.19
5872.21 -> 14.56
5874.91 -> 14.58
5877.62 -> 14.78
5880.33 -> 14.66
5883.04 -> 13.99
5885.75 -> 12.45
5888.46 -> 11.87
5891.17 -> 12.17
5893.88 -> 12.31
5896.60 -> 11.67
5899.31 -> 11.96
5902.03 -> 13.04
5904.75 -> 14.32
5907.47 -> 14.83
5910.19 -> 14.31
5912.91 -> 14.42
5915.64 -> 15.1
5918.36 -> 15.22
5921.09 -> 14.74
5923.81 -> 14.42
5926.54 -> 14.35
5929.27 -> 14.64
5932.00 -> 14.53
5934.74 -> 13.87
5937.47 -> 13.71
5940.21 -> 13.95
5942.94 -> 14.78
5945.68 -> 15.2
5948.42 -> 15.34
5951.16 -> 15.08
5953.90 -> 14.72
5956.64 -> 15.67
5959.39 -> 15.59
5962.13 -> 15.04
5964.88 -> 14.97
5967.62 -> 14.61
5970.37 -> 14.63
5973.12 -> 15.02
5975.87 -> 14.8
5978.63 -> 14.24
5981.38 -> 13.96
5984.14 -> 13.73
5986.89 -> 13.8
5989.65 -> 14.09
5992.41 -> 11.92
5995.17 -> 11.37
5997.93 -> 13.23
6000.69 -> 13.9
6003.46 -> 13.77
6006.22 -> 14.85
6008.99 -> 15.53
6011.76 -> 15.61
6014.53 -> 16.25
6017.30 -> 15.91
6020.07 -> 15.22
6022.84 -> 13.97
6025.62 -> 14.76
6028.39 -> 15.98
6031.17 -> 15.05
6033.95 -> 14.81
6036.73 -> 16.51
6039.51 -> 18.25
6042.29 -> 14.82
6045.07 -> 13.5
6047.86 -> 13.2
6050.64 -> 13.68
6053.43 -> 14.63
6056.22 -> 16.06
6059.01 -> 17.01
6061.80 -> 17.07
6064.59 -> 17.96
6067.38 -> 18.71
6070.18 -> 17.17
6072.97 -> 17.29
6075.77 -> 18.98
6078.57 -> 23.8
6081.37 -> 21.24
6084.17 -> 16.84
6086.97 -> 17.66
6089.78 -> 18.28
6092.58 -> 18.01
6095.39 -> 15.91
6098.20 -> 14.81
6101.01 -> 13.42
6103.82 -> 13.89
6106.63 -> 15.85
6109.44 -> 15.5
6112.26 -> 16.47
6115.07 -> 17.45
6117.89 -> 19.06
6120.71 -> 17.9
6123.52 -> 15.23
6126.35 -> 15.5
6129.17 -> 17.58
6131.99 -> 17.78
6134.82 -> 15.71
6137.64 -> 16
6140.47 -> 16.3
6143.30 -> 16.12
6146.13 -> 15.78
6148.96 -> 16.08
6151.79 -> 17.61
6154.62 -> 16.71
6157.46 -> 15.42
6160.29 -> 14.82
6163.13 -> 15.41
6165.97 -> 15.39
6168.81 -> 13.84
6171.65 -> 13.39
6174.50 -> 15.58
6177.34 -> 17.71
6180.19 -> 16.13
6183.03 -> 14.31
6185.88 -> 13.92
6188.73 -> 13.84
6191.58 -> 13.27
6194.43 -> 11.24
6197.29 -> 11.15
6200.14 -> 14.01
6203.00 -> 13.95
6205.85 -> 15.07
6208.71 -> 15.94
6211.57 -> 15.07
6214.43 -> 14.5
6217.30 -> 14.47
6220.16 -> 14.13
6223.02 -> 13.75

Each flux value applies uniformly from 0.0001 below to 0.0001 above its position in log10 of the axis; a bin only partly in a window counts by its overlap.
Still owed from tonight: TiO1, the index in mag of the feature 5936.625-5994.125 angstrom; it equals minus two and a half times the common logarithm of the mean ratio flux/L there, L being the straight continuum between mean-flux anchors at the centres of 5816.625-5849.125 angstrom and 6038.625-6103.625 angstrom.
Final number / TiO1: 0.12 mag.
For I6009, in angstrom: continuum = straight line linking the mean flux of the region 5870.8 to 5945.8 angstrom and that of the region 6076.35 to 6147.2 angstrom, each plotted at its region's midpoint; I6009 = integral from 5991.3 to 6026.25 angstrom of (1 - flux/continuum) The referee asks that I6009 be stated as 2.4 angstrom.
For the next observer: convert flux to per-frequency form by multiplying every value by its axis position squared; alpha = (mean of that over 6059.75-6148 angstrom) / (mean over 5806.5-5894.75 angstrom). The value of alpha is 1.26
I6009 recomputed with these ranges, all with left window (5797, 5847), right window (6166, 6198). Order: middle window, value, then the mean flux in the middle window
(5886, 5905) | 3.5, 12.4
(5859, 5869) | 0.3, 14.9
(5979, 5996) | 1.8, 13.3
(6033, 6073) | -3.8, 16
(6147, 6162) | -1.9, 16.1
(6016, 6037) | -0.7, 15.2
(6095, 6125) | -3.2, 16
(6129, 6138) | -1.5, 16.8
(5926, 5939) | 0.7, 14.2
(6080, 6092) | -3.3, 18.5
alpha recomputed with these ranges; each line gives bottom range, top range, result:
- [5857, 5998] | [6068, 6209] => 1.21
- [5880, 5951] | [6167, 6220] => 1.13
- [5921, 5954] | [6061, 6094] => 1.34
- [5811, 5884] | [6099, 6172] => 1.16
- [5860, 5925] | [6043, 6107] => 1.27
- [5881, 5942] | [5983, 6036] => 1.09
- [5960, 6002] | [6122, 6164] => 1.22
